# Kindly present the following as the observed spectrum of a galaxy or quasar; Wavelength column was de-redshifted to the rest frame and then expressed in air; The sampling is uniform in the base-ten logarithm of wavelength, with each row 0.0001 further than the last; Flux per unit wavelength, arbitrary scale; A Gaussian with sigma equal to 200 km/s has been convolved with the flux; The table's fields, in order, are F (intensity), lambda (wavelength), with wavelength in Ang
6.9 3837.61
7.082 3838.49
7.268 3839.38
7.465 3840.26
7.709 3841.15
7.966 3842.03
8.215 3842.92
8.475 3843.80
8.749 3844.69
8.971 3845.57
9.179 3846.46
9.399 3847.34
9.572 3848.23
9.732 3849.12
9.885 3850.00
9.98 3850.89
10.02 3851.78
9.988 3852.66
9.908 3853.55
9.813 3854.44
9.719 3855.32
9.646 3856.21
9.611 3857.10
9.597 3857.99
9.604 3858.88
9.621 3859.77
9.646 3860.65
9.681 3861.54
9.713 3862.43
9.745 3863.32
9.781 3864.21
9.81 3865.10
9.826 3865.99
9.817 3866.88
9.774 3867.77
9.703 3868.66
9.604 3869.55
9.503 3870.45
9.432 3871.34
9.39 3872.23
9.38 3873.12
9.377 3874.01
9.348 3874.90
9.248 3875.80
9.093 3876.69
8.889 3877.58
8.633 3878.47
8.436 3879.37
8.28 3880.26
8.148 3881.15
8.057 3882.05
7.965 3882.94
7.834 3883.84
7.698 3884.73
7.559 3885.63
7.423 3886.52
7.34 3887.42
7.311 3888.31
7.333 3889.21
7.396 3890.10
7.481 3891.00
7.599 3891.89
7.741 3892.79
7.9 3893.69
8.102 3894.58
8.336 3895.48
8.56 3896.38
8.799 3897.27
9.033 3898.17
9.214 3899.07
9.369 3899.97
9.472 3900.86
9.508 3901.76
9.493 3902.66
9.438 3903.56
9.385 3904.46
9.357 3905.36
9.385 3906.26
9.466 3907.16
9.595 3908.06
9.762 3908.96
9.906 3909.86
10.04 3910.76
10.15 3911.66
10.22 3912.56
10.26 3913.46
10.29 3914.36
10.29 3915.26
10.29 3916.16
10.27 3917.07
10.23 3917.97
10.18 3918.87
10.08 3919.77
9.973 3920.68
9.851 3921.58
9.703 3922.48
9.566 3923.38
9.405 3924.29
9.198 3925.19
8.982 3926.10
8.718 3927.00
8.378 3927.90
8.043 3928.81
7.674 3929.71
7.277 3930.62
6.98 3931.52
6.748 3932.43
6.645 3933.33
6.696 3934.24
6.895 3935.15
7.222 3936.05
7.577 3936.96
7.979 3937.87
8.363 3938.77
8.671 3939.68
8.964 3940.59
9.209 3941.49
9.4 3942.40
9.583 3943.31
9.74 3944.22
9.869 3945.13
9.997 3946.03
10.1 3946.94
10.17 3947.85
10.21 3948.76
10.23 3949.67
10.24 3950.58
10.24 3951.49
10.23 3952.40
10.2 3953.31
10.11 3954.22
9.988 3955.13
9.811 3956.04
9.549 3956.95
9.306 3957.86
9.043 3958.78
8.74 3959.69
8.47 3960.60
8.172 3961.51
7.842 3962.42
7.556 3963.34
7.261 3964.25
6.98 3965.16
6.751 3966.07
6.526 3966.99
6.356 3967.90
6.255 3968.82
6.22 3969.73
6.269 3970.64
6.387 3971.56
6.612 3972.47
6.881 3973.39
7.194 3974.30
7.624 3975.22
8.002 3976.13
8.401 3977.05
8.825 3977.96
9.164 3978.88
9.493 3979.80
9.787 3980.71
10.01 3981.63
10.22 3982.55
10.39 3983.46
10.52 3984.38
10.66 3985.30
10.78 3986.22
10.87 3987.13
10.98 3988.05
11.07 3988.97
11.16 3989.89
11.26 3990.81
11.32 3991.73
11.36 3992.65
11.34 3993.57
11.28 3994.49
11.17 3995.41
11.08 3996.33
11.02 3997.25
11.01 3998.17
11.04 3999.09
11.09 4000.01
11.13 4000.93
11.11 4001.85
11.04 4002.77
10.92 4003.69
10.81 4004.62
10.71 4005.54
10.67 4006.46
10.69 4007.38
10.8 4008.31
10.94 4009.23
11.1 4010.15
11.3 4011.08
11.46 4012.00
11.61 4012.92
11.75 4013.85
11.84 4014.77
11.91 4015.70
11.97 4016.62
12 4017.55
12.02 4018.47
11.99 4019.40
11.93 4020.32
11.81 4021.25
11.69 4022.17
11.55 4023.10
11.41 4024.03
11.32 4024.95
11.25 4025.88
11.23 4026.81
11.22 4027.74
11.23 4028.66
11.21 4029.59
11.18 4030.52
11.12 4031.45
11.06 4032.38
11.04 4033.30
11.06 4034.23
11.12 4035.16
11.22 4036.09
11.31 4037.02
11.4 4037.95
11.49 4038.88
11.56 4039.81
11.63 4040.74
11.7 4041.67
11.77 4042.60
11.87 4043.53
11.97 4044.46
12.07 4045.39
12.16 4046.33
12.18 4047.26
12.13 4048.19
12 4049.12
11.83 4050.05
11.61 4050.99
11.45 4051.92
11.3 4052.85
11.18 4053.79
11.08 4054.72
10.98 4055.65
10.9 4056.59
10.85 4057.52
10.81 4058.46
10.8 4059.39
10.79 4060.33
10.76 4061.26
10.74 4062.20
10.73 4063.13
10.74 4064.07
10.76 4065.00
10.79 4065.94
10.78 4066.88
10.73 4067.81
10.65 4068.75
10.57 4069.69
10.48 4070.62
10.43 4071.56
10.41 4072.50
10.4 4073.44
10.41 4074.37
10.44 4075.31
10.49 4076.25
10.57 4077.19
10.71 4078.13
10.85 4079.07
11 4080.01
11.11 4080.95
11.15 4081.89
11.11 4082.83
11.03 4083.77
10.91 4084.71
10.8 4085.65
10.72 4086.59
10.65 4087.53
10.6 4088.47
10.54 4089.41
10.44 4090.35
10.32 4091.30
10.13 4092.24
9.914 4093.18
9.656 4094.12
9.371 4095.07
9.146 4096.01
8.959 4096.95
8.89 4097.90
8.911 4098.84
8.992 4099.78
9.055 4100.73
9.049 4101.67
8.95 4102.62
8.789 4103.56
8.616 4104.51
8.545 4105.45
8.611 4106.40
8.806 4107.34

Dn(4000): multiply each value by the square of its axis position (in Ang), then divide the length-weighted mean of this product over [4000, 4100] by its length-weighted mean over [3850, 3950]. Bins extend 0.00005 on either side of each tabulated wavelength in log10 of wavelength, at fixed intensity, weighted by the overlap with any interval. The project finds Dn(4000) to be 1.31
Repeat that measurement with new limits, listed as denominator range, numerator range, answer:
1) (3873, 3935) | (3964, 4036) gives 1.23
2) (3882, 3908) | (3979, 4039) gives 1.40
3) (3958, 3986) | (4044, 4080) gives 1.42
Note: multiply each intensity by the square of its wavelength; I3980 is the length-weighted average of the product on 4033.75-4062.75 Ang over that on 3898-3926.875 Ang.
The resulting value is 1.26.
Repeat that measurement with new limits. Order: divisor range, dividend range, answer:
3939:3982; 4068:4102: 1.26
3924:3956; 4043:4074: 1.33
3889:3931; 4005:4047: 1.32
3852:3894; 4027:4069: 1.38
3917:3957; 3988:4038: 1.29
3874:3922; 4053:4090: 1.31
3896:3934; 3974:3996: 1.14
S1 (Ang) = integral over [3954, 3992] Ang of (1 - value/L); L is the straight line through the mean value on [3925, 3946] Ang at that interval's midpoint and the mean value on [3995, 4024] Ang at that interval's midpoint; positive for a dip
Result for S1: 4.1 Ang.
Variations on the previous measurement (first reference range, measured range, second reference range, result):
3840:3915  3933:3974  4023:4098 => 5.8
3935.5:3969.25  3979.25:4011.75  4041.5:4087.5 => -4.0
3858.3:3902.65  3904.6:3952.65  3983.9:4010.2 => 2.4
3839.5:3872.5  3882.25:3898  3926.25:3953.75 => 2.3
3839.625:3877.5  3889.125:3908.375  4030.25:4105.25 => 1.8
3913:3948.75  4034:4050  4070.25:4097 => -2.6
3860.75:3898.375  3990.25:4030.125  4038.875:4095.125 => -4.1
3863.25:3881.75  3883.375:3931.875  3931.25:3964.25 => 0.8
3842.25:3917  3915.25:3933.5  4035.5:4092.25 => 1.2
